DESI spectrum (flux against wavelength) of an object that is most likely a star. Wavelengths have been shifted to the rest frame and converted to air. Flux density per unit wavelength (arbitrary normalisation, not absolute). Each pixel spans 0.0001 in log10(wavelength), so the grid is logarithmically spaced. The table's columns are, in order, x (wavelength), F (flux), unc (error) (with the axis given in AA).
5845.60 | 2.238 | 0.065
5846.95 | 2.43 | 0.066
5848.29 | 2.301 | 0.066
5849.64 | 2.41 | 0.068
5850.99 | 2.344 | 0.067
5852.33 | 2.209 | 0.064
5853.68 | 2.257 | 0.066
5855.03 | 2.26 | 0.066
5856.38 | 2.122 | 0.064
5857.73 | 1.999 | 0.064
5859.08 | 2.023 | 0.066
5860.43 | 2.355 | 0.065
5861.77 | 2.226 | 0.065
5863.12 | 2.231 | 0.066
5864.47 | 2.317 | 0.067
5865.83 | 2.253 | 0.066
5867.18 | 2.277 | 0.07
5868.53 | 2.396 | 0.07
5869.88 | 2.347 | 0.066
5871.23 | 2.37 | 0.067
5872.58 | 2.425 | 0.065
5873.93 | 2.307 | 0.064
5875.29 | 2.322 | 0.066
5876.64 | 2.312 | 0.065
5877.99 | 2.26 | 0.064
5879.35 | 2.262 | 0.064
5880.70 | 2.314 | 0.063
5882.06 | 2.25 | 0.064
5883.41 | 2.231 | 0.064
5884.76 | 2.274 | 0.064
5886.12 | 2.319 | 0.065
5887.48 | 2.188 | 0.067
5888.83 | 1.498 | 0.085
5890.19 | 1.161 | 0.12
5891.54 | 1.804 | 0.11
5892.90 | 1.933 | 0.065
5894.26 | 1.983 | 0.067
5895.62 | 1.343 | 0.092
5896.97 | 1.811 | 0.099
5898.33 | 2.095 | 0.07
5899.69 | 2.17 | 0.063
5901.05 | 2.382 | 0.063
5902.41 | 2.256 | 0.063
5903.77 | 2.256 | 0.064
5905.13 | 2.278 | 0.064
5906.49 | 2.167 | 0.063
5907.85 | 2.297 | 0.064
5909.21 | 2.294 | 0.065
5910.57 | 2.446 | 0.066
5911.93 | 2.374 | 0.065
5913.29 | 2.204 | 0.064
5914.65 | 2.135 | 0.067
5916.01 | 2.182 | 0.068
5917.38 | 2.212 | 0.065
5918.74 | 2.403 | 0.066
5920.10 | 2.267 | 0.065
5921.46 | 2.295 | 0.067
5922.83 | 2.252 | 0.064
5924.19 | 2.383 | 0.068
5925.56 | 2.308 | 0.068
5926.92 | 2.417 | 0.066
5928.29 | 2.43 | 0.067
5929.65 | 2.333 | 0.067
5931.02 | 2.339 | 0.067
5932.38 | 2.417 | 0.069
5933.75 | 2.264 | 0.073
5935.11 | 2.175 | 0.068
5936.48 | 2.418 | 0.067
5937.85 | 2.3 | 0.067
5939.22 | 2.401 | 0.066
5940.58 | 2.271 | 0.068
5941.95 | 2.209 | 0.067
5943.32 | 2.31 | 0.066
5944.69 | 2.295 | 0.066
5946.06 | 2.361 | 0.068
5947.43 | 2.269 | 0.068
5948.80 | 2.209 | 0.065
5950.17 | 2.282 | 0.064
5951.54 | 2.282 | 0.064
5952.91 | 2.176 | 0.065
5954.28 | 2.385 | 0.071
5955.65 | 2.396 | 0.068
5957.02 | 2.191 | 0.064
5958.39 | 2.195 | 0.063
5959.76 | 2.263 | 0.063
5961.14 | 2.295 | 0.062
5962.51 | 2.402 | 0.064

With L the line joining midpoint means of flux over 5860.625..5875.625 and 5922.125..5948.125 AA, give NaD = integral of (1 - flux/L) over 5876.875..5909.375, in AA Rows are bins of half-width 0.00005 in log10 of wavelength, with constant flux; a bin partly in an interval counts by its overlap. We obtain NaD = 3.4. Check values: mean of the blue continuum 2.32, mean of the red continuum 2.32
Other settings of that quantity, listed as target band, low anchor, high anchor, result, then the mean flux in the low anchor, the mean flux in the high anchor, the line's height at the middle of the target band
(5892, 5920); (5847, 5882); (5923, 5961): 1.62 AA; 2.28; 2.31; 2.29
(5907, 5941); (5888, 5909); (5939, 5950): -2.67 AA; 1.97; 2.29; 2.15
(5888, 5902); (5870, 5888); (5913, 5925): 2.77 AA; 2.3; 2.26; 2.28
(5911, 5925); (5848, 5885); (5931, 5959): 0.07 AA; 2.27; 2.29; 2.29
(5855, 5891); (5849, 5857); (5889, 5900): -3.08 AA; 2.27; 1.76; 2.02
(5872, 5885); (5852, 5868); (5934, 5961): -0.40 AA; 2.21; 2.28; 2.23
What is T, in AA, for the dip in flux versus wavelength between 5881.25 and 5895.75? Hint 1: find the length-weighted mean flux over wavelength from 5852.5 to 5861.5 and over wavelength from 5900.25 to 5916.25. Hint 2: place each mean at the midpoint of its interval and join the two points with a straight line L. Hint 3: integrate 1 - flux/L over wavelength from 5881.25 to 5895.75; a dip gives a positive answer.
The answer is 2.0 AA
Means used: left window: 2.17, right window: 2.27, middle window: 1.93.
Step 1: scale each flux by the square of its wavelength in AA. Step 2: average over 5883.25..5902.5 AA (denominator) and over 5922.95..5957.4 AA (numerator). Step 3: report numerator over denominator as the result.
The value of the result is 1.2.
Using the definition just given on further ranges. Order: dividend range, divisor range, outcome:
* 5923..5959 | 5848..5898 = 1.10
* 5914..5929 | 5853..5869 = 1.06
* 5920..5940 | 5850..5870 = 1.07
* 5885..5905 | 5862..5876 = 0.85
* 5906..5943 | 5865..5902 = 1.10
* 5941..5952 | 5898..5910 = 1.03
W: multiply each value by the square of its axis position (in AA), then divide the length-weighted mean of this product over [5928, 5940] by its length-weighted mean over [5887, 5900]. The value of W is 1.3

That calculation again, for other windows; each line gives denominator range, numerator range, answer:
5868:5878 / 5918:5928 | 1.01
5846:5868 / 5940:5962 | 1.04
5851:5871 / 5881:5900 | 0.87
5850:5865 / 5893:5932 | 1.02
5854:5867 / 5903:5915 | 1.05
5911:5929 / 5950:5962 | 1.00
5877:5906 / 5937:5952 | 1.14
